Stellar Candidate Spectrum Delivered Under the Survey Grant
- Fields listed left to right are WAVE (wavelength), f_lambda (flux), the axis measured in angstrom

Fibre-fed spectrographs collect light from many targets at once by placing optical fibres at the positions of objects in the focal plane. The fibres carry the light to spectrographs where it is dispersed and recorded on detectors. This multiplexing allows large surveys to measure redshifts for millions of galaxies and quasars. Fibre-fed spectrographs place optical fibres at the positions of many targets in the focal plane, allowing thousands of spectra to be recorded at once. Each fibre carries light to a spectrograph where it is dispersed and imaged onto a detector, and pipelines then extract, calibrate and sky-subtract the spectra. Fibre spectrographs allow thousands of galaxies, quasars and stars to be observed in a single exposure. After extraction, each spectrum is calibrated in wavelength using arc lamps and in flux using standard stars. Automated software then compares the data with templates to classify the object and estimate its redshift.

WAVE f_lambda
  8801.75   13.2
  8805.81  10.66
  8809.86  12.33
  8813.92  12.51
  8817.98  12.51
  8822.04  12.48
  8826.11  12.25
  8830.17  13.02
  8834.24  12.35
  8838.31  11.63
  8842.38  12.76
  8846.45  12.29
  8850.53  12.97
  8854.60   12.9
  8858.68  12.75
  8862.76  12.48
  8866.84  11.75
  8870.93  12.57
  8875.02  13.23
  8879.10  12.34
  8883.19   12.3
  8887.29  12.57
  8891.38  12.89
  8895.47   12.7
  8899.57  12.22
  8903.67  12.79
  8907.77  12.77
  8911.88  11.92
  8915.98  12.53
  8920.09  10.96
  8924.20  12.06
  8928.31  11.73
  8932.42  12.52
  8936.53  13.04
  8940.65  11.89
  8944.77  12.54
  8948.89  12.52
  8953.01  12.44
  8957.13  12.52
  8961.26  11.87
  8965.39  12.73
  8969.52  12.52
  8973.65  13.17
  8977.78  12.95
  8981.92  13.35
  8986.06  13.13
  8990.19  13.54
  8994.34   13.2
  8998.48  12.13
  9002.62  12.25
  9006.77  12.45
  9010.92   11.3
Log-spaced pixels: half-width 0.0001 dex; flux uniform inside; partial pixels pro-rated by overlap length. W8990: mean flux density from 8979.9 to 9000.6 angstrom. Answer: 13.1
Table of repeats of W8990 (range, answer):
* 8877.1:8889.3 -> 12.4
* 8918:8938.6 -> 12.1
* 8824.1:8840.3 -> 12.3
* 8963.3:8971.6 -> 12.6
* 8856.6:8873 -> 12.4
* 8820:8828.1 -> 12.4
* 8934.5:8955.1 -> 12.5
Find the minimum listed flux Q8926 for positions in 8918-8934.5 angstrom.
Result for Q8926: 10.96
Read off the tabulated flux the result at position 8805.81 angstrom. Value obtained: 10.66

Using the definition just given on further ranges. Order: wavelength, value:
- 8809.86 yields 12.33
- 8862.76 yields 12.48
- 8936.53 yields 13.04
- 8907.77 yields 12.77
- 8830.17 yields 13.02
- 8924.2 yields 12.06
